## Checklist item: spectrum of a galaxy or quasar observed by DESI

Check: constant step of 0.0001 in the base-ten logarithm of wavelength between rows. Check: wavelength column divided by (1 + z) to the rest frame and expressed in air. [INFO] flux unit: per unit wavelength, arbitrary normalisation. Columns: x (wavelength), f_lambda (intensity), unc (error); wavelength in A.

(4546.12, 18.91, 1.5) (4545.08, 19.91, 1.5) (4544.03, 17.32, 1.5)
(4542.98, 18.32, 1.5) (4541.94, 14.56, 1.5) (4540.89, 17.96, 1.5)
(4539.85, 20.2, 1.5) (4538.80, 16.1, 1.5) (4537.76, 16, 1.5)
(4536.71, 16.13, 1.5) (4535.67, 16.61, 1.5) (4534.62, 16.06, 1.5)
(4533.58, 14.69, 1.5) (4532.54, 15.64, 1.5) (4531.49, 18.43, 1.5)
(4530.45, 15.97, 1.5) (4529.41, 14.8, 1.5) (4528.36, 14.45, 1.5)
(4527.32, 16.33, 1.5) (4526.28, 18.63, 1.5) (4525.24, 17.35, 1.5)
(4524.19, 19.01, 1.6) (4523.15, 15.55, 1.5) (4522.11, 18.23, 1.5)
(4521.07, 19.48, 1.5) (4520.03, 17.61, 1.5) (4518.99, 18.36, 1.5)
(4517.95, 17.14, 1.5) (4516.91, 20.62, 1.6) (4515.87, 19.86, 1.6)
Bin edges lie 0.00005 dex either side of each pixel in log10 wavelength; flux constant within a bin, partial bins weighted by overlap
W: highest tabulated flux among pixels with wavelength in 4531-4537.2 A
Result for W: 18.43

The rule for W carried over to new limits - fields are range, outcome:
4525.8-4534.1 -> 18.63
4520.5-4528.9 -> 19.48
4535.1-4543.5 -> 20.2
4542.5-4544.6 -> 18.32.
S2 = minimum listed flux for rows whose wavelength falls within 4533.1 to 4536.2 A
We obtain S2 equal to 14.69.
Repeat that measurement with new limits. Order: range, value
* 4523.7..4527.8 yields 16.33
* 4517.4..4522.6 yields 17.14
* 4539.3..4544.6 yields 14.56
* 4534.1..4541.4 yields 16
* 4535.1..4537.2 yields 16.13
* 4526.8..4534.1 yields 14.45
